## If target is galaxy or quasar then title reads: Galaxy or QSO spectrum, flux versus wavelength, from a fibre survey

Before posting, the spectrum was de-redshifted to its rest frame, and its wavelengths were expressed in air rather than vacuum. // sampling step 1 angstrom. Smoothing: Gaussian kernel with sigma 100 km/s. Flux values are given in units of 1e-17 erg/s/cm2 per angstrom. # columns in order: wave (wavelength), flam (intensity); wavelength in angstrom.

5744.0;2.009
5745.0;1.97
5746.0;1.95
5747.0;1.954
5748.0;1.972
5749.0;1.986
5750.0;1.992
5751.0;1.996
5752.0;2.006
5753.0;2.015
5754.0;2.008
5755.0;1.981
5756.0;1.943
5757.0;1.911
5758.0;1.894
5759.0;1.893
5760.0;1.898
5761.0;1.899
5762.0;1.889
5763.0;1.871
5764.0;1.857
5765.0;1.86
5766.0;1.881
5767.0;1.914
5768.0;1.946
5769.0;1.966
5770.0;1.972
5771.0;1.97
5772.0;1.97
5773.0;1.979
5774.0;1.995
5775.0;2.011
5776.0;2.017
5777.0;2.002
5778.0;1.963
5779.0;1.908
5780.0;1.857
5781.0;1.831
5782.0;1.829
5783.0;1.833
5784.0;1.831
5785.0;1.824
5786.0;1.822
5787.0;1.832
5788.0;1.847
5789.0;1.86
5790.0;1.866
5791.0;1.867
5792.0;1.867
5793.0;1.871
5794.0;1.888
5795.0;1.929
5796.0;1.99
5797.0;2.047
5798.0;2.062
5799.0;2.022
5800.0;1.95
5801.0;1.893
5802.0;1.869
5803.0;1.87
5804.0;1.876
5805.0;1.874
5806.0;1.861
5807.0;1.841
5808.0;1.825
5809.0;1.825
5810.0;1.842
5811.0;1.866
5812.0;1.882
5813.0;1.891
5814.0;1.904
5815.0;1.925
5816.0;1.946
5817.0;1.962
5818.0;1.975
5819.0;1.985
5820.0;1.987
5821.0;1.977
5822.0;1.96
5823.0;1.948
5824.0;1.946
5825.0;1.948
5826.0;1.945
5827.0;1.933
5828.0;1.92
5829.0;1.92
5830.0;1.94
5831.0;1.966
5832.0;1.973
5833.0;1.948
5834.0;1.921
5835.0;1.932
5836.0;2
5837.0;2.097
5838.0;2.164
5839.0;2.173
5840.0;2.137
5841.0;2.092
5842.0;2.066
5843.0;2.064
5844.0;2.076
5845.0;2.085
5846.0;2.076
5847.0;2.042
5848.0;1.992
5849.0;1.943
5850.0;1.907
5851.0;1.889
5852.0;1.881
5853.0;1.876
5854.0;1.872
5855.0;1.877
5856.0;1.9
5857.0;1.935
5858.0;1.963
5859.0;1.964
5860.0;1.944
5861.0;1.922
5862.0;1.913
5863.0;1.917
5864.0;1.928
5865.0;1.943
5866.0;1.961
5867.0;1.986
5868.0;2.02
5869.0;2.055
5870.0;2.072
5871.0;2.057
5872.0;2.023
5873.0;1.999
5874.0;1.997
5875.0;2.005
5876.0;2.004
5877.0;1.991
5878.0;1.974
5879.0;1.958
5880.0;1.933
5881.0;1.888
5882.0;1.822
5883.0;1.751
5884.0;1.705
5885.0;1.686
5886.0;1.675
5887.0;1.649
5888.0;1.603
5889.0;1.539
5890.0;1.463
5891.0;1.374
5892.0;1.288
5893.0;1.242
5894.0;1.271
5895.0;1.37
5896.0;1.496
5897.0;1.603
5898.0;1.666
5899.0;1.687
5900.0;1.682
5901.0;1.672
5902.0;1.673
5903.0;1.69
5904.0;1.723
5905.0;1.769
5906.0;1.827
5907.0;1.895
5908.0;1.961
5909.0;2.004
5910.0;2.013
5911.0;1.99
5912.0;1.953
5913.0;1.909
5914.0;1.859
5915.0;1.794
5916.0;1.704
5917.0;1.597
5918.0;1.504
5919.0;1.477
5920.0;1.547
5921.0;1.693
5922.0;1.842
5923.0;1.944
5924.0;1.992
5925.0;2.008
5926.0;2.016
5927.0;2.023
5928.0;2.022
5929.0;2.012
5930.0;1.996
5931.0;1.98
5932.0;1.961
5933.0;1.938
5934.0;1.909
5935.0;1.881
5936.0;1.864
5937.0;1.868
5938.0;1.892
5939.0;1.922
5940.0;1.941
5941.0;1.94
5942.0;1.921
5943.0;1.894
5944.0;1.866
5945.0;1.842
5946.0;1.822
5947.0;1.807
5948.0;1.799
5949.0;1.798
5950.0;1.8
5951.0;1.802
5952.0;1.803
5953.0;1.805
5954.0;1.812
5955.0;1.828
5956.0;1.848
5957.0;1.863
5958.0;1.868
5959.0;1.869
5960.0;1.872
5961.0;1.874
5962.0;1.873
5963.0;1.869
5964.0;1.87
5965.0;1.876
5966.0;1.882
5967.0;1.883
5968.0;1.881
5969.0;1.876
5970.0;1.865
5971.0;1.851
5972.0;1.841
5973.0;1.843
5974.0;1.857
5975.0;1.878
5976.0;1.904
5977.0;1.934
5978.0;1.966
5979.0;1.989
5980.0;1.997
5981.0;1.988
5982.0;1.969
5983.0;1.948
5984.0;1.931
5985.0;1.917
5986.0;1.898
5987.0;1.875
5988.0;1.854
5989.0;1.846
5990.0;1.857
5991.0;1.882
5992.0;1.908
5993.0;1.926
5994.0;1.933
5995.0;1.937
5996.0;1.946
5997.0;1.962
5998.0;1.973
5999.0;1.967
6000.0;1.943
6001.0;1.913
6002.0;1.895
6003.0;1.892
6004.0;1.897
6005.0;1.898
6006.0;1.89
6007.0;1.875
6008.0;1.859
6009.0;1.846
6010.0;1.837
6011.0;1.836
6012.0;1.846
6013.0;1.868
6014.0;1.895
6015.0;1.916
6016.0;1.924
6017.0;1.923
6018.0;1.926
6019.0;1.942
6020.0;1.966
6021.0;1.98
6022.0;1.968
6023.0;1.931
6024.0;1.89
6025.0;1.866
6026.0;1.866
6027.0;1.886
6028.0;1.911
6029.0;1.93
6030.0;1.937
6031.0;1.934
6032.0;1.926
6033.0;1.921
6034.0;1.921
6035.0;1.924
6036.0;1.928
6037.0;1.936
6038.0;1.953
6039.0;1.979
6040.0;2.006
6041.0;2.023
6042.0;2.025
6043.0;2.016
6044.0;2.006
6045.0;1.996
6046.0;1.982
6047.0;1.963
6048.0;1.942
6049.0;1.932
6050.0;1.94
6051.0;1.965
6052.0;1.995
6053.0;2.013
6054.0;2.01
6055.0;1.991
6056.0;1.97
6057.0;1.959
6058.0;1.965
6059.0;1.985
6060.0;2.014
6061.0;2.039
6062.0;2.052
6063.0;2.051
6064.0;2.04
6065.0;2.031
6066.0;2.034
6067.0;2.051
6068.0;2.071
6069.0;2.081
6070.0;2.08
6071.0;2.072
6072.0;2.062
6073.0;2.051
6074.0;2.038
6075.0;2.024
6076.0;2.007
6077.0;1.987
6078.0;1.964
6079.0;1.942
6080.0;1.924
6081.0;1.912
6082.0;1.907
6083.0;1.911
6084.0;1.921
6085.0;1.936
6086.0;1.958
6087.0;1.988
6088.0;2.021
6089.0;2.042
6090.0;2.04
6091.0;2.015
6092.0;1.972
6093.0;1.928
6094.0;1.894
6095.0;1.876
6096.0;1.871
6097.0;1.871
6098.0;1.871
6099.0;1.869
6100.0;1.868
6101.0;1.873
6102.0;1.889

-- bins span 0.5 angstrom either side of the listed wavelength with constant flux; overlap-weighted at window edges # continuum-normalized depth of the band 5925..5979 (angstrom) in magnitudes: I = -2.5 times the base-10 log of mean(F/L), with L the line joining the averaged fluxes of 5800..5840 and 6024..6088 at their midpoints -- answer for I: 0.04 mag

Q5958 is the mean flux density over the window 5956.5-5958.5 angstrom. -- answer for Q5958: 1.87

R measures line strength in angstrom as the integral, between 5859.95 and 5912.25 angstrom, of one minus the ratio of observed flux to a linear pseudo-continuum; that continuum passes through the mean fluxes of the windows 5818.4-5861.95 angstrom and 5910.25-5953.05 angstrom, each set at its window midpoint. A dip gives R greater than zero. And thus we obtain 3.4 angstrom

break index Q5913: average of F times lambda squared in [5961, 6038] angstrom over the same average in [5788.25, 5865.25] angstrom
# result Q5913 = 1.04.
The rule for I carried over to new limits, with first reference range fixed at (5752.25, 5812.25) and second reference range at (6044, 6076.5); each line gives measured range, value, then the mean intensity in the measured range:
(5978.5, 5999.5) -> 0.03 mag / 1.93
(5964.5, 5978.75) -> 0.05 mag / 1.88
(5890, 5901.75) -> 0.29 mag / 1.49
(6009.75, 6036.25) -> 0.05 mag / 1.91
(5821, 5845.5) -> -0.04 mag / 2.01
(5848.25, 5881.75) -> -0.01 mag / 1.95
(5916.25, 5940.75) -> 0.05 mag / 1.87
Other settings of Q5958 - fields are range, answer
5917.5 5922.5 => 1.61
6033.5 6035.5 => 1.92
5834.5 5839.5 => 2.07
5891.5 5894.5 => 1.27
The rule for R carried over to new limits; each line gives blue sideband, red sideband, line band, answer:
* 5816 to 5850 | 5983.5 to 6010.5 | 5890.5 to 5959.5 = 5.3 angstrom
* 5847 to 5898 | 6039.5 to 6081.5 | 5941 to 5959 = 0.6 angstrom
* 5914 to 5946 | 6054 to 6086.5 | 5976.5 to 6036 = 0.7 angstrom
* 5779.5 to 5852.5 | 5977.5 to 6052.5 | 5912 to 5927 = 1.1 angstrom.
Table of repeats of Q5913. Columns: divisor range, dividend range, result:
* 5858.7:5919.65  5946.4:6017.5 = 1.09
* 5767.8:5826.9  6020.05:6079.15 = 1.13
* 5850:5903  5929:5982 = 1.08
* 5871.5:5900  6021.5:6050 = 1.20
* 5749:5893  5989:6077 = 1.10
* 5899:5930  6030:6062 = 1.13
